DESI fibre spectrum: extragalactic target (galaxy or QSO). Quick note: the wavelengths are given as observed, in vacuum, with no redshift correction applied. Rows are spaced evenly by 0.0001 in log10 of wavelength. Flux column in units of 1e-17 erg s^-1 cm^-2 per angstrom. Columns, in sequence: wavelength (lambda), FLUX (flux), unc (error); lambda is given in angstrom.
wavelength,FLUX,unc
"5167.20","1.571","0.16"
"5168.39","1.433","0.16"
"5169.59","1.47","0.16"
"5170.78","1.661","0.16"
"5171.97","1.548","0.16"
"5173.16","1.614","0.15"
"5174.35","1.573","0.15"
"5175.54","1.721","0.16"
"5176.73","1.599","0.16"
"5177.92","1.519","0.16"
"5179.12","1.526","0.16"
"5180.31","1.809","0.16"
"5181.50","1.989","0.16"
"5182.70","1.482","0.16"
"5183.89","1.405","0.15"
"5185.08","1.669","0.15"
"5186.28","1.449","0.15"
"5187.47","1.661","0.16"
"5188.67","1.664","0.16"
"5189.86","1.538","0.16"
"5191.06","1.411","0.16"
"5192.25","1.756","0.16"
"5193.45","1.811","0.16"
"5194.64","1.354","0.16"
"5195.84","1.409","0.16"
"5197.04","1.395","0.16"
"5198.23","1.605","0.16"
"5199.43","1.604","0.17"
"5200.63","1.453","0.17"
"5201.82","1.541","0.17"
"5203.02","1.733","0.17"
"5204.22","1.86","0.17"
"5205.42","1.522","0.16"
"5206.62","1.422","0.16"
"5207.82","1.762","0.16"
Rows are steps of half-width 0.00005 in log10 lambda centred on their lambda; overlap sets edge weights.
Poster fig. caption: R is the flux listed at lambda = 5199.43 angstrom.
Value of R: 1.604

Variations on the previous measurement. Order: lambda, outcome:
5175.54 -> 1.721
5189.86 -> 1.538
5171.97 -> 1.548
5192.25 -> 1.756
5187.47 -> 1.661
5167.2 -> 1.571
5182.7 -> 1.482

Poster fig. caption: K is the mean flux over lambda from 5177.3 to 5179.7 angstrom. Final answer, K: 1.52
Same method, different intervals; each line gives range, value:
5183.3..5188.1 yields 1.55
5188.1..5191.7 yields 1.54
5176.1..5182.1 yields 1.69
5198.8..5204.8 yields 1.64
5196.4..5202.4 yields 1.52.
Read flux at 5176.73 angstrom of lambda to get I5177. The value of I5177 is 1.599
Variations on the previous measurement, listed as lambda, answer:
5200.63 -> 1.453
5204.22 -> 1.86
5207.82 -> 1.762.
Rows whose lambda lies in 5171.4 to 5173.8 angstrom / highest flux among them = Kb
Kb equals 1.614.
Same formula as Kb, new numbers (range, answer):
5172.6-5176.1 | 1.721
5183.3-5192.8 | 1.756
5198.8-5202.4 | 1.604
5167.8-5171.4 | 1.661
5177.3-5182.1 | 1.989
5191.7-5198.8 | 1.811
